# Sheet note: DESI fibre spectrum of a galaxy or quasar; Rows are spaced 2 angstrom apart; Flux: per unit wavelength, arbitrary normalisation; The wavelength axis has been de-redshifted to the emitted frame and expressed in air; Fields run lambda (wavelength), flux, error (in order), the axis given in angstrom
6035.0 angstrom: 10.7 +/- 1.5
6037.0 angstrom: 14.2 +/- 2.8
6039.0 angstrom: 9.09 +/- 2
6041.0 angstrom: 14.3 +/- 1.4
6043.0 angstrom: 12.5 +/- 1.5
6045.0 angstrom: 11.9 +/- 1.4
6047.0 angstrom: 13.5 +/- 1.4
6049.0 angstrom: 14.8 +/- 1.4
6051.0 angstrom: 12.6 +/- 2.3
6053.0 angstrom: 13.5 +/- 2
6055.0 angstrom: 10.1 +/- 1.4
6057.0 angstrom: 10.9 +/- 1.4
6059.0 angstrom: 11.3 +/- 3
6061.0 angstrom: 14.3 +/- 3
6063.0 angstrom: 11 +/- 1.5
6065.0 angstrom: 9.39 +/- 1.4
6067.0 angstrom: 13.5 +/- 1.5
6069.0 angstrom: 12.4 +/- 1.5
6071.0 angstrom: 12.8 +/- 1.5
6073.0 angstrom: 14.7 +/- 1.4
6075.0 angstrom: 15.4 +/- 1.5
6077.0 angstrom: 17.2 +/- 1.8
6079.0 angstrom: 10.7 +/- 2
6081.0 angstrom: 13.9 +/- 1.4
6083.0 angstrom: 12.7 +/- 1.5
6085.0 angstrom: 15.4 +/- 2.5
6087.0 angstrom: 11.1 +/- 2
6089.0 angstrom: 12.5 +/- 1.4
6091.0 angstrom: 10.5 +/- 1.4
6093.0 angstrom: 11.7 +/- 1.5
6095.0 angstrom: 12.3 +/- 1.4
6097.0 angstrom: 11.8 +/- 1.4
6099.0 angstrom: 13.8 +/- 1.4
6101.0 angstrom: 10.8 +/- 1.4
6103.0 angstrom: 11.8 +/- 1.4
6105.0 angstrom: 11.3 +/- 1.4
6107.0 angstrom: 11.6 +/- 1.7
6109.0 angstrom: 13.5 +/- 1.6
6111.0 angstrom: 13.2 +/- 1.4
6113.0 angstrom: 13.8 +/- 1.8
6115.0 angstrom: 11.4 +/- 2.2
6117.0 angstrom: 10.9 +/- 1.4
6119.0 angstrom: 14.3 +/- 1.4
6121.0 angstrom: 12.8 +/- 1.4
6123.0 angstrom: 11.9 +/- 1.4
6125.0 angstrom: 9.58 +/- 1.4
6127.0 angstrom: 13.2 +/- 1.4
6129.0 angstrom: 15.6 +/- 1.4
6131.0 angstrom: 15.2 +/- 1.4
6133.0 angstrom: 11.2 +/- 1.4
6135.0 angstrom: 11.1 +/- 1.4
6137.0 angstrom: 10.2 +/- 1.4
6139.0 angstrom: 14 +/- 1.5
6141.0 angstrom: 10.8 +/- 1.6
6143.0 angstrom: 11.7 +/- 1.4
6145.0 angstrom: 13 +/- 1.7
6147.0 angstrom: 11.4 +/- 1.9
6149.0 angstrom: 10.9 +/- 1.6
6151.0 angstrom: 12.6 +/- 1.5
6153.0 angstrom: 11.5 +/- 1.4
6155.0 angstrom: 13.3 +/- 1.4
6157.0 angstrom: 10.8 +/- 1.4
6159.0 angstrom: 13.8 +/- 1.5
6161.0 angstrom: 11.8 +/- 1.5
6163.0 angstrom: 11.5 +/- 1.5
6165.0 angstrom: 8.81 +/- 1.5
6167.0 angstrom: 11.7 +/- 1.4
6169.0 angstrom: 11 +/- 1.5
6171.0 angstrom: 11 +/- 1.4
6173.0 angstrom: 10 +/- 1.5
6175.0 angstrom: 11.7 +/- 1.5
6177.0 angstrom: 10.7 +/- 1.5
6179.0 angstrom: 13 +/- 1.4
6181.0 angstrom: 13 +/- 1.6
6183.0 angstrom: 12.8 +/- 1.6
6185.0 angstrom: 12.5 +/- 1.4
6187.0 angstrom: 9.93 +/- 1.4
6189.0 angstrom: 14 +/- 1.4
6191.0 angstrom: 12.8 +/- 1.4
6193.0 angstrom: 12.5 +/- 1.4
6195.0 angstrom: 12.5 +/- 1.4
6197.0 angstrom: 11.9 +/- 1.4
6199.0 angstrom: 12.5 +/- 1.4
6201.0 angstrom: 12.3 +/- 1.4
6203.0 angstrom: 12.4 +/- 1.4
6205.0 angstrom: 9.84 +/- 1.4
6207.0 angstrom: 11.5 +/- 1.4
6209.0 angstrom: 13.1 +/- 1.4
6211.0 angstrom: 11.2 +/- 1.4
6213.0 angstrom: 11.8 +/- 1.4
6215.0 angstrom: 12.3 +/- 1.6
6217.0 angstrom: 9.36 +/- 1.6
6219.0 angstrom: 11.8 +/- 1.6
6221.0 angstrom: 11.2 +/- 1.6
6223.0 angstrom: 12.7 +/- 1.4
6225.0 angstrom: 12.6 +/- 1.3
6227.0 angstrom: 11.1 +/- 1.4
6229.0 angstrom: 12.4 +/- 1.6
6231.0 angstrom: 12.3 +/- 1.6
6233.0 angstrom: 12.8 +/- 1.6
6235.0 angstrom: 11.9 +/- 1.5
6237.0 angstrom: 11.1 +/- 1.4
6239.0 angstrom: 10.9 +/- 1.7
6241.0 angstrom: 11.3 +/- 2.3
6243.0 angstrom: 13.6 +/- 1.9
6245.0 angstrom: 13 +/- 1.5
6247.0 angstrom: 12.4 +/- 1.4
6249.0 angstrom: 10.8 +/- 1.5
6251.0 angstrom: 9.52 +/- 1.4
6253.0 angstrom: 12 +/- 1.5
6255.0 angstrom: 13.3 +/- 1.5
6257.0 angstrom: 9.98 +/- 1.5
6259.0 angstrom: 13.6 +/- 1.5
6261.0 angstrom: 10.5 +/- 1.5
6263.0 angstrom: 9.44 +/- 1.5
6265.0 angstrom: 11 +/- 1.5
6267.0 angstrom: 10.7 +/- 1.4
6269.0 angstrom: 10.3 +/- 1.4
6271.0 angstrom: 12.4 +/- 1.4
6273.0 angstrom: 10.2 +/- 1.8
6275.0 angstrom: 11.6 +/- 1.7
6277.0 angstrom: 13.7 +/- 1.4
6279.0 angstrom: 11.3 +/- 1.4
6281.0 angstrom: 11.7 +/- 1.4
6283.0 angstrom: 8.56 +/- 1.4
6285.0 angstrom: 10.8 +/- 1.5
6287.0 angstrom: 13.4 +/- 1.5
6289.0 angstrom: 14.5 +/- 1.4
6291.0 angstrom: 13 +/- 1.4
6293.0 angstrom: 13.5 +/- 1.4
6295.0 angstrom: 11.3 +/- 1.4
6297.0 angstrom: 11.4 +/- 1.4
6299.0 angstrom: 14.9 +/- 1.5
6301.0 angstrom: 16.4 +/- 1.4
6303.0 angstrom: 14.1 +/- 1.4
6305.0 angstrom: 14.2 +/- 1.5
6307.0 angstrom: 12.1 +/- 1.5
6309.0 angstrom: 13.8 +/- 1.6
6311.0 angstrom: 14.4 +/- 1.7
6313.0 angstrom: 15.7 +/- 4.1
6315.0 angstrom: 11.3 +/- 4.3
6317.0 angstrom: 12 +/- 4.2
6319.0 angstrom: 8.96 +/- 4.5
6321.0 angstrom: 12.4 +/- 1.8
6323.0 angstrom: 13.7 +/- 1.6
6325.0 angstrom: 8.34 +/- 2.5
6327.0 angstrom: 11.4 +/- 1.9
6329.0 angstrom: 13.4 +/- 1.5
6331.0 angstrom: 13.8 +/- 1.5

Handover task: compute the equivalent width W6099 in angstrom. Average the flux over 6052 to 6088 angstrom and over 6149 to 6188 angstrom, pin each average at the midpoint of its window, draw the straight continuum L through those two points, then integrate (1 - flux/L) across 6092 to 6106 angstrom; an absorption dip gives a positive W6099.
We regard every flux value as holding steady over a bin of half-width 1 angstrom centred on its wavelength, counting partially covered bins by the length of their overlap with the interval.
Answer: 0.6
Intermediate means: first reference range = 12.8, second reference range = 11.6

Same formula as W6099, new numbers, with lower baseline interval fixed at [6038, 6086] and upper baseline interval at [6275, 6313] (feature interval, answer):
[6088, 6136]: 2.0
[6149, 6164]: 0.9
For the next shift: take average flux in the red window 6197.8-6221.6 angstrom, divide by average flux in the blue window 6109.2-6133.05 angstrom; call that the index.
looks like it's 0.90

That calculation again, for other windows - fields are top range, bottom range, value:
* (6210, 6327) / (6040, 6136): 0.95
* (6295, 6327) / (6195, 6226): 1.09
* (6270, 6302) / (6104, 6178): 1.04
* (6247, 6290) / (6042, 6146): 0.91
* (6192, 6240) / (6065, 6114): 0.93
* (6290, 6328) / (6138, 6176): 1.10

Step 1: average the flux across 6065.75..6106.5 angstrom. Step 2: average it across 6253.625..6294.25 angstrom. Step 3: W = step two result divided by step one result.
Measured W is 0.9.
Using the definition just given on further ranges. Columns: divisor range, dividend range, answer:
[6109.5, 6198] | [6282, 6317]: 1.08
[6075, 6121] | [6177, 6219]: 0.95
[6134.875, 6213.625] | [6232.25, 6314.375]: 1.03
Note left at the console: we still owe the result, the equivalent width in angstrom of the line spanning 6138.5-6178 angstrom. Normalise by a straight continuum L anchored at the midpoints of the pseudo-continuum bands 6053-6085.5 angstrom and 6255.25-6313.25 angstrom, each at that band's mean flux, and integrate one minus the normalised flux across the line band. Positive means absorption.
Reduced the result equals 3.3 angstrom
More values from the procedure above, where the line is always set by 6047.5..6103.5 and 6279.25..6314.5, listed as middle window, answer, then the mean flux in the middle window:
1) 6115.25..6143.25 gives 0.93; 12.3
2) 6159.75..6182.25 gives 2.61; 11.3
